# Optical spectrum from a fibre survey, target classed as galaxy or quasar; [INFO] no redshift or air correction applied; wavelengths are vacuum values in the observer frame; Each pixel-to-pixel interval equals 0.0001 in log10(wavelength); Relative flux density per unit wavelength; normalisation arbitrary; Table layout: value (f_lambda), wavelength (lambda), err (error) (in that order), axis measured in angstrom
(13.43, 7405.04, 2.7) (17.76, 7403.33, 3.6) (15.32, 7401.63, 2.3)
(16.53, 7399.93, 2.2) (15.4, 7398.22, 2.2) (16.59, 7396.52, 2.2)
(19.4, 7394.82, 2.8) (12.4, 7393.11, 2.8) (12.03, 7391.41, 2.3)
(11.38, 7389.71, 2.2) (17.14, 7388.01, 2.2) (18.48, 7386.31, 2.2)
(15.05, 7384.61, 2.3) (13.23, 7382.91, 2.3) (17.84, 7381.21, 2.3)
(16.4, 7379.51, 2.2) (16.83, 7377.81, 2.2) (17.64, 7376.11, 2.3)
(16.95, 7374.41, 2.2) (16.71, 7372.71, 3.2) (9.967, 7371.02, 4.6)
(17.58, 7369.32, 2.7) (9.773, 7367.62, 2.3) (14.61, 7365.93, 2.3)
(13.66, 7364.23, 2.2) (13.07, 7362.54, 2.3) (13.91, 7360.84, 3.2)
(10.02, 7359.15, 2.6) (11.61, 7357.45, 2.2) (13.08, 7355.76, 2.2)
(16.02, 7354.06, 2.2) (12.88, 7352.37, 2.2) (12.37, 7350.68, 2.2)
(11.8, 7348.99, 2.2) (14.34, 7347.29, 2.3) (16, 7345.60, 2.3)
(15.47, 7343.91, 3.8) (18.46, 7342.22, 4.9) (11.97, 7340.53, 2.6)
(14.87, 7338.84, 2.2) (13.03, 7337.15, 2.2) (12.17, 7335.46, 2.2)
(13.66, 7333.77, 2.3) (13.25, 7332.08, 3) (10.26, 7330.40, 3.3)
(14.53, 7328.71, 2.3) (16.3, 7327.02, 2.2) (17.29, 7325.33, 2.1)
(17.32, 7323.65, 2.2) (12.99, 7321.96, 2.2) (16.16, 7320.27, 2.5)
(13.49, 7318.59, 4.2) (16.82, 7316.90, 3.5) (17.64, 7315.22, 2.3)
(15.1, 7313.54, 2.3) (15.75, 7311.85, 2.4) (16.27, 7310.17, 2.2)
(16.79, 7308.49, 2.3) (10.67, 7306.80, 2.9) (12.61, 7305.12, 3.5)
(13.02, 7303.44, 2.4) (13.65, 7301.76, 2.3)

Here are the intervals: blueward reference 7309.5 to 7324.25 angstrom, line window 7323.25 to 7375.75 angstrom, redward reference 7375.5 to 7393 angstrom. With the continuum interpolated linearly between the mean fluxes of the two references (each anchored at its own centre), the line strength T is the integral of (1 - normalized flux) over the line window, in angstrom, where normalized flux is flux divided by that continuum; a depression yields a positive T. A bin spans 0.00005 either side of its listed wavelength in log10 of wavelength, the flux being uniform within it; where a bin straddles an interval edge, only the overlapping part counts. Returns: 5.4 angstrom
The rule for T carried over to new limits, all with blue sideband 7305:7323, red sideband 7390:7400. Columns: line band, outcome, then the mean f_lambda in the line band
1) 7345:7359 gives 1.6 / 13.3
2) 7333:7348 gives 0.6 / 14.4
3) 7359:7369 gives 1.4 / 13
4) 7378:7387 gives -0.7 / 16.2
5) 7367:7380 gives -0.2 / 15.3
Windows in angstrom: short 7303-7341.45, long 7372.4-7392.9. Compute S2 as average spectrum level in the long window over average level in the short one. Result 1.1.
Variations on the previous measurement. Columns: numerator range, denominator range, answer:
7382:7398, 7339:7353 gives 1.06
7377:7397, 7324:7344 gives 1.09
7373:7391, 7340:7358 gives 1.14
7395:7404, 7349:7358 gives 1.26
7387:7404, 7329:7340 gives 1.19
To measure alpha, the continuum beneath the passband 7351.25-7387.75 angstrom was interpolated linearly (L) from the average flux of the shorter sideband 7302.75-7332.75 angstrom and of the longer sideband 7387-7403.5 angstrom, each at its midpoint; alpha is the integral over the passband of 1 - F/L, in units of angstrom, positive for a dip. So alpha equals 1.4 angstrom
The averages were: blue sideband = 14.8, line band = 14.6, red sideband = 15.3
